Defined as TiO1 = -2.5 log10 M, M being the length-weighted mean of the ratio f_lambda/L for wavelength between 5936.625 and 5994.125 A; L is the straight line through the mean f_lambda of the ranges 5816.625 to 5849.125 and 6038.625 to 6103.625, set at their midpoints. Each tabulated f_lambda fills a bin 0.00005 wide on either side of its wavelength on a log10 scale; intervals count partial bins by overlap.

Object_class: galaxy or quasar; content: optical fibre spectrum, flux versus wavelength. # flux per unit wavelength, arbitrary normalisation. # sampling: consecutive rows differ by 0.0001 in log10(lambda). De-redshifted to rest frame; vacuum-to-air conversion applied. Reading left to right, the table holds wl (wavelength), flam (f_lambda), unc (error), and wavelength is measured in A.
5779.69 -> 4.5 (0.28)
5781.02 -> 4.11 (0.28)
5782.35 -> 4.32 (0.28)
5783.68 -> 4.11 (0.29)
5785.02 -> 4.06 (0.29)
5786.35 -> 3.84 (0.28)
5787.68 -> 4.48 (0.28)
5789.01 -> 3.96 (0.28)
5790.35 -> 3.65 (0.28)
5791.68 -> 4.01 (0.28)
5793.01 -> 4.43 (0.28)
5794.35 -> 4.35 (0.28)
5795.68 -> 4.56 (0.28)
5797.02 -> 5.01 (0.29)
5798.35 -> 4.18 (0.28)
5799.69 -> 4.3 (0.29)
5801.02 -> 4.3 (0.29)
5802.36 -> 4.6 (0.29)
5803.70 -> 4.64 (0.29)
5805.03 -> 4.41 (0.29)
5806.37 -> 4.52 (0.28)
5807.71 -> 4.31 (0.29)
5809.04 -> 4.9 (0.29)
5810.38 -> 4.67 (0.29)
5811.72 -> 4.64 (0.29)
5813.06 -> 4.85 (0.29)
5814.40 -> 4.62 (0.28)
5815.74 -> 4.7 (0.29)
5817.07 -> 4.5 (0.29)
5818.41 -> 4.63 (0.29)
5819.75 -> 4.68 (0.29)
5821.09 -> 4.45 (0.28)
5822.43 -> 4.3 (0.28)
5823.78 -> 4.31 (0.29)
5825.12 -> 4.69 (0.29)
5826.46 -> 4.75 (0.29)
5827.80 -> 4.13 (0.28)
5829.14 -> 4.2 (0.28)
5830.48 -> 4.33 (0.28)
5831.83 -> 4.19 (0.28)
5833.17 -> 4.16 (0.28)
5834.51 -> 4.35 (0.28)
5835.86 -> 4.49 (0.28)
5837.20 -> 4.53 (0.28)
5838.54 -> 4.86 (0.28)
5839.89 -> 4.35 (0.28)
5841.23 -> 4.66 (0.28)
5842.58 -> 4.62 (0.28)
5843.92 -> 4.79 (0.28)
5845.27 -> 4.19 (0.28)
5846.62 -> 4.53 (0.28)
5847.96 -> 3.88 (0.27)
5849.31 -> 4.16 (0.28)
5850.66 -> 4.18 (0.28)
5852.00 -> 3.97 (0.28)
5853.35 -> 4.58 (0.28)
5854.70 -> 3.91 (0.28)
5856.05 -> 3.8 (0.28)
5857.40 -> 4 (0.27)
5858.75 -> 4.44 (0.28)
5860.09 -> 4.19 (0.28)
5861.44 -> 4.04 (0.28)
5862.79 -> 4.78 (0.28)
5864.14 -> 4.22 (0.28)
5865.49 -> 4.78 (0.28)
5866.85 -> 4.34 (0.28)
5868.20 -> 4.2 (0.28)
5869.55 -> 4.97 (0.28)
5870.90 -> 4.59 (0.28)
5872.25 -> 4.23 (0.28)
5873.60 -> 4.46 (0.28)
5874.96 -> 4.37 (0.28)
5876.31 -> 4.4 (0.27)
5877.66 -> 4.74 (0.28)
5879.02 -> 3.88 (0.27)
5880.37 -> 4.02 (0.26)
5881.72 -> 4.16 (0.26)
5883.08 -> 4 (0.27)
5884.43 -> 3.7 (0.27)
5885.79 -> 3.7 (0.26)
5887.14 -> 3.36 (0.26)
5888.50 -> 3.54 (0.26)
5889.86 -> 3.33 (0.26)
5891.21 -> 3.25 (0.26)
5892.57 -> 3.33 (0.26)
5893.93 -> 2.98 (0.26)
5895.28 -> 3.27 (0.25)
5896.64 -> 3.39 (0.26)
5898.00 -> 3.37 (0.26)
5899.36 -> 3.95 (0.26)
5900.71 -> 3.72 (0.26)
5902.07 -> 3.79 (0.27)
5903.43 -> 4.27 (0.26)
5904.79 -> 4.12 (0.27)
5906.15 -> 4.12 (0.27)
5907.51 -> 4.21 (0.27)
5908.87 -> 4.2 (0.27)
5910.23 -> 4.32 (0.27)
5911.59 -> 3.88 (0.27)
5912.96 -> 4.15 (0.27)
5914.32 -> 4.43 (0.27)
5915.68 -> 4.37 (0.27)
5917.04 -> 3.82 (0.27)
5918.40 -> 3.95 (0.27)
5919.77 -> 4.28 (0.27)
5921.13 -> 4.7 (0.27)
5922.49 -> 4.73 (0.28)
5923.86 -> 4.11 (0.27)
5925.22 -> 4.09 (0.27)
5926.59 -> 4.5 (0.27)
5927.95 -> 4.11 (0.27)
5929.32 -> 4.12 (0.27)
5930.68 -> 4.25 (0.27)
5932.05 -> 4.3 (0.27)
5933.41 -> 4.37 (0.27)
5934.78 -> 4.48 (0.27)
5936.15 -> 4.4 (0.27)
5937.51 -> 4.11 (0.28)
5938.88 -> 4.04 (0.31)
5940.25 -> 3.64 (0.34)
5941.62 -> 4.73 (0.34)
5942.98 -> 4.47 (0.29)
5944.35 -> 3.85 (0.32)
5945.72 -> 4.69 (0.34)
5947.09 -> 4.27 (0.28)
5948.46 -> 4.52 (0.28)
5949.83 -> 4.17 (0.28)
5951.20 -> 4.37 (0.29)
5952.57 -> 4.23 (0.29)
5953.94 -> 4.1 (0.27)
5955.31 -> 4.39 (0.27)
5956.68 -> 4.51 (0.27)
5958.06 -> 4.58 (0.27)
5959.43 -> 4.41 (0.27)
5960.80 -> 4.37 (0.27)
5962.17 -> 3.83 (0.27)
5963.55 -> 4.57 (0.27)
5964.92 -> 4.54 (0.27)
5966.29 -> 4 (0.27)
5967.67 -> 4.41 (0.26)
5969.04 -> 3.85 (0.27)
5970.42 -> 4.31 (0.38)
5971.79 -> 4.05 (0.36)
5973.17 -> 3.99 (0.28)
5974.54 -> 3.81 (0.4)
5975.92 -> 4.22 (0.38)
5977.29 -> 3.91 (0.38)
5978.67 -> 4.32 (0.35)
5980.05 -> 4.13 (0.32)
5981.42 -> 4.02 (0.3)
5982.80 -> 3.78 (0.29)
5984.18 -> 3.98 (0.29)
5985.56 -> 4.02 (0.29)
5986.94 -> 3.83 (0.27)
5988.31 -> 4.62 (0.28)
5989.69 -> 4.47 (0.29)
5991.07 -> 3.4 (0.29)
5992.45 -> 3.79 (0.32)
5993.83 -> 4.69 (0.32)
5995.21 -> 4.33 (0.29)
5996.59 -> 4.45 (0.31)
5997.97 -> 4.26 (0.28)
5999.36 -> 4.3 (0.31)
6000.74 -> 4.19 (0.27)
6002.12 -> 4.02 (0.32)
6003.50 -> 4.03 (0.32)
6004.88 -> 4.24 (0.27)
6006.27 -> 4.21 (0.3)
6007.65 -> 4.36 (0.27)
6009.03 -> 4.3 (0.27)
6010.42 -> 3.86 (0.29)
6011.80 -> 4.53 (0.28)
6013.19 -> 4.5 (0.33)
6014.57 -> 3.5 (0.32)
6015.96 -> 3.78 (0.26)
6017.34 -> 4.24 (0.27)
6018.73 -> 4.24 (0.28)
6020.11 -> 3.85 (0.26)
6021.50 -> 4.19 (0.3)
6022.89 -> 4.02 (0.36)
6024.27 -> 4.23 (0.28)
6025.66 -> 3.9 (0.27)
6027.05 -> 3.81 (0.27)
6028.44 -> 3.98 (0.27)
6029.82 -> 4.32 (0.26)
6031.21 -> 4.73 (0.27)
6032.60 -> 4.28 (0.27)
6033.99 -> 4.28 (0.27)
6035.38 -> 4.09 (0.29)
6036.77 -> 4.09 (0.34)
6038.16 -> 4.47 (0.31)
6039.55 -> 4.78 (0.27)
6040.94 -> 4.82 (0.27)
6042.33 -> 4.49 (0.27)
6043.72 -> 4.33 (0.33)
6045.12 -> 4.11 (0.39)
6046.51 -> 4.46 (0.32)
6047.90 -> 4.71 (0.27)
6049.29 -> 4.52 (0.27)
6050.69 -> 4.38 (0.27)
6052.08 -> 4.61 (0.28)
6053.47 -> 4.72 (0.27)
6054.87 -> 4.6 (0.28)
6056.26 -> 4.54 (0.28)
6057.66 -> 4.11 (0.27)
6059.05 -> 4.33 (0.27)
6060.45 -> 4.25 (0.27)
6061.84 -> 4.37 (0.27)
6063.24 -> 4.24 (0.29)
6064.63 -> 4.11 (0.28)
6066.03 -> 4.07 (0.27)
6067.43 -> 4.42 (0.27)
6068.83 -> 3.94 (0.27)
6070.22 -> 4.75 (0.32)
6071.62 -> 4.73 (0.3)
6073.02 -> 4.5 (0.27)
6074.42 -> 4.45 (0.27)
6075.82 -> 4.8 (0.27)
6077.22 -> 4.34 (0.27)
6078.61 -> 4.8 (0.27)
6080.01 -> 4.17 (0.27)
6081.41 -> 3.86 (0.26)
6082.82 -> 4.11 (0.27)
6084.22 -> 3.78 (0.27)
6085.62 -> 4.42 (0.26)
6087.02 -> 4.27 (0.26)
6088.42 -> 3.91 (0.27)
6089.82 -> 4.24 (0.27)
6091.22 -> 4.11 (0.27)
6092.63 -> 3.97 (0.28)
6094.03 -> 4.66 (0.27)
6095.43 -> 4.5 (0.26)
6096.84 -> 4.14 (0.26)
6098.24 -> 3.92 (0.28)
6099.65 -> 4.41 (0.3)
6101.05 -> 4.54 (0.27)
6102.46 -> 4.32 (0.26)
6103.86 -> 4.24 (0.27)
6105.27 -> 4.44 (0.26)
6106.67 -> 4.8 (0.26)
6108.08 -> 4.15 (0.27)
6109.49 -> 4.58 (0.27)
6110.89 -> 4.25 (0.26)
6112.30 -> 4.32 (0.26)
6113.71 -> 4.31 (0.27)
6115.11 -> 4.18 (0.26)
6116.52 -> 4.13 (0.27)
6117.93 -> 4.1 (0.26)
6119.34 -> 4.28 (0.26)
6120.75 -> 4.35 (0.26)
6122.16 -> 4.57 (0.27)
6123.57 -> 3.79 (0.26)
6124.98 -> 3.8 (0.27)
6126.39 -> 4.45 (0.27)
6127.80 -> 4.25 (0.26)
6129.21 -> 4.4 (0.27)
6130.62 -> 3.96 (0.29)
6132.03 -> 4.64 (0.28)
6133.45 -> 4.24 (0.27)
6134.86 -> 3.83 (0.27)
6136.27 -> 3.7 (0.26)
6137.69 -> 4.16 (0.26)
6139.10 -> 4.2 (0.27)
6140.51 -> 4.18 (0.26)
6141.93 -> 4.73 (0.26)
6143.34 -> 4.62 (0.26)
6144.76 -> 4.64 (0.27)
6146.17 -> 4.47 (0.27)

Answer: 0.05 mag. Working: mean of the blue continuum 4.44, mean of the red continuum 4.36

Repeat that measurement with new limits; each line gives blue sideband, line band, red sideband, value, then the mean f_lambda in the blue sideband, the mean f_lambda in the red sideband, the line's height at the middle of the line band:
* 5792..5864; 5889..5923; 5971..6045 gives 0.11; 4.42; 4.17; 4.31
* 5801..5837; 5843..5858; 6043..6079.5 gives 0.08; 4.5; 4.43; 4.49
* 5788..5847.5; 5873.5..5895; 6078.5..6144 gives 0.16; 4.46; 4.25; 4.41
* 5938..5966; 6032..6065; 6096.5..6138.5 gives -0.03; 4.31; 4.24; 4.27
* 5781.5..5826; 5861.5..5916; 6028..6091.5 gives 0.10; 4.42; 4.36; 4.4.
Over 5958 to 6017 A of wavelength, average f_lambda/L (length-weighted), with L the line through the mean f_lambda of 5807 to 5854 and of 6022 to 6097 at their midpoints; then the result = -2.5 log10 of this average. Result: 0.06 mag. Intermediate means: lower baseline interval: 4.46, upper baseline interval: 4.33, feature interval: 4.15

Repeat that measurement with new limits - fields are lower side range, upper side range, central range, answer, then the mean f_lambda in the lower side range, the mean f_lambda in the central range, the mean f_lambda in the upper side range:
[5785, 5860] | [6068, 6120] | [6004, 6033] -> 0.048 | 4.39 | 4.14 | 4.31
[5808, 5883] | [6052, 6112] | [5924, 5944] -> 0.032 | 4.4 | 4.25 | 4.33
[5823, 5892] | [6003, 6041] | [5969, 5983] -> 0.040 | 4.24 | 4.05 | 4.19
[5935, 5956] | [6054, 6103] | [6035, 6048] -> -0.034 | 4.27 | 4.43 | 4.31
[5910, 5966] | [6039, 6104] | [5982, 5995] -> 0.062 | 4.28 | 4.07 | 4.36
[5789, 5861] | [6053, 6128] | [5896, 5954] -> 0.046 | 4.4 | 4.18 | 4.3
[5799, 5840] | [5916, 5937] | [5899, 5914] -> 0.063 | 4.5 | 4.08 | 4.28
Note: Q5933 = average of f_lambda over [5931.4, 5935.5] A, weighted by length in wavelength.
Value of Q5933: 4.38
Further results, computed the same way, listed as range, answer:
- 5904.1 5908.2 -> 4.15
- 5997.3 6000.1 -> 4.27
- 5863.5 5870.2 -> 4.5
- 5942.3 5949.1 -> 4.36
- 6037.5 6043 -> 4.64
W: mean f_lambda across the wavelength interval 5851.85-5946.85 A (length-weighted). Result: 4.11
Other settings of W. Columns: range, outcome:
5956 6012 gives 4.18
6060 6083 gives 4.35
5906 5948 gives 4.25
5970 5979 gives 4.07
